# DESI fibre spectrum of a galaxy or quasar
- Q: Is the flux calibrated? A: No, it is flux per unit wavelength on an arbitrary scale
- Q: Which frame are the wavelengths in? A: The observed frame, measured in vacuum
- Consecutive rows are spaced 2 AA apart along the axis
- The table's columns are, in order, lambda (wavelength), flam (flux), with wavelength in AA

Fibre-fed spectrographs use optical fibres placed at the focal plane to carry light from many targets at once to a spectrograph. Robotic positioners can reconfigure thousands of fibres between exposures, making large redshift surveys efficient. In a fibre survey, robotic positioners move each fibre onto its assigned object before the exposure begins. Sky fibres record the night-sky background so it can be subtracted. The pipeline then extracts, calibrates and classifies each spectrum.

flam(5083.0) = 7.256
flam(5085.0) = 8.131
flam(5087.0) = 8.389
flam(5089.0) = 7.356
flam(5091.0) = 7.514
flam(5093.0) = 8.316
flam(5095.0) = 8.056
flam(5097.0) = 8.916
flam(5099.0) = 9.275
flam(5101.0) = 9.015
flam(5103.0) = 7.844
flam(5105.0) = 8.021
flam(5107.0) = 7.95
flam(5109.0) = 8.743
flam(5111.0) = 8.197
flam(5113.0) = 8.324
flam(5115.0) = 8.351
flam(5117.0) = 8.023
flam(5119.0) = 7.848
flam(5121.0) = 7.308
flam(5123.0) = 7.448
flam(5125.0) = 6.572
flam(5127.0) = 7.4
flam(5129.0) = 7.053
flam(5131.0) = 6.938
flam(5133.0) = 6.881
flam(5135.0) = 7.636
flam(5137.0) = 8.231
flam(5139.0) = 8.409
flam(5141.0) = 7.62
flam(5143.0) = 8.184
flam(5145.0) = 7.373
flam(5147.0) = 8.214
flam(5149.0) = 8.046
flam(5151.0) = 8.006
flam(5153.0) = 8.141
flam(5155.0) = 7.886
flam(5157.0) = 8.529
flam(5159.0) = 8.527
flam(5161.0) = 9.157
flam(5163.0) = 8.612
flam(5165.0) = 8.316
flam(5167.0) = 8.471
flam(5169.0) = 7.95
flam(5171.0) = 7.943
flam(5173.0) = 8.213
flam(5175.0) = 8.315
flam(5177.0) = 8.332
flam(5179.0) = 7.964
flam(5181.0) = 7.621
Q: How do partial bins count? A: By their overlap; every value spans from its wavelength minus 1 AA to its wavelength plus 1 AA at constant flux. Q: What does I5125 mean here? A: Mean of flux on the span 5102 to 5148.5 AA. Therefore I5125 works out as 7.77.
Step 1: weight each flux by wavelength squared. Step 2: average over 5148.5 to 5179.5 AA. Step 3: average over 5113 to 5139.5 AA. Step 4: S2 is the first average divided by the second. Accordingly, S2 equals 1.11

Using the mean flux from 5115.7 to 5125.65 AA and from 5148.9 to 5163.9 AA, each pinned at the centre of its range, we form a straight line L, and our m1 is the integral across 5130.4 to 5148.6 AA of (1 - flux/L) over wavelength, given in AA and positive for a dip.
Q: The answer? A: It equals 0.5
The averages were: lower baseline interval 7.5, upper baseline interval 8.38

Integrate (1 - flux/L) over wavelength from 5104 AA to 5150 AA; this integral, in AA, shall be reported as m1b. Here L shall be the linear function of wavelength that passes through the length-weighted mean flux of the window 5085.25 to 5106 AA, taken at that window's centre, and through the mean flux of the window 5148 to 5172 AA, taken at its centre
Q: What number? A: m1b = 2.8 AA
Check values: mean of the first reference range 8.27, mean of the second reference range 8.3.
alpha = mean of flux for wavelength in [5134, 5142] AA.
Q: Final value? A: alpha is 7.97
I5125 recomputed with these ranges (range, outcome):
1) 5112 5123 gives 7.92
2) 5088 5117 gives 8.27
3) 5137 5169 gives 8.22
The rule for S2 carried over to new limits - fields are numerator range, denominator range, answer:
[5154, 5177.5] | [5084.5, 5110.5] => 1.04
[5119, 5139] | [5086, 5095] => 0.94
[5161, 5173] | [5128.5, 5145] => 1.11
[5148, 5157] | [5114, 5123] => 1.04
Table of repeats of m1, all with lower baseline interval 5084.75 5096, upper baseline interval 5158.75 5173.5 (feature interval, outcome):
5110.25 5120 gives -0.1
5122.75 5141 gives 1.8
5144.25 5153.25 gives 0.4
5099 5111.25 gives -0.5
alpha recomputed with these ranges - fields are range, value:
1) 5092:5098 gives 8.43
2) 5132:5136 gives 7.26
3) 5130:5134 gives 6.91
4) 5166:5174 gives 8.14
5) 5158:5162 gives 8.84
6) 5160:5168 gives 8.64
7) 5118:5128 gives 7.32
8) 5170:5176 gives 8.16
